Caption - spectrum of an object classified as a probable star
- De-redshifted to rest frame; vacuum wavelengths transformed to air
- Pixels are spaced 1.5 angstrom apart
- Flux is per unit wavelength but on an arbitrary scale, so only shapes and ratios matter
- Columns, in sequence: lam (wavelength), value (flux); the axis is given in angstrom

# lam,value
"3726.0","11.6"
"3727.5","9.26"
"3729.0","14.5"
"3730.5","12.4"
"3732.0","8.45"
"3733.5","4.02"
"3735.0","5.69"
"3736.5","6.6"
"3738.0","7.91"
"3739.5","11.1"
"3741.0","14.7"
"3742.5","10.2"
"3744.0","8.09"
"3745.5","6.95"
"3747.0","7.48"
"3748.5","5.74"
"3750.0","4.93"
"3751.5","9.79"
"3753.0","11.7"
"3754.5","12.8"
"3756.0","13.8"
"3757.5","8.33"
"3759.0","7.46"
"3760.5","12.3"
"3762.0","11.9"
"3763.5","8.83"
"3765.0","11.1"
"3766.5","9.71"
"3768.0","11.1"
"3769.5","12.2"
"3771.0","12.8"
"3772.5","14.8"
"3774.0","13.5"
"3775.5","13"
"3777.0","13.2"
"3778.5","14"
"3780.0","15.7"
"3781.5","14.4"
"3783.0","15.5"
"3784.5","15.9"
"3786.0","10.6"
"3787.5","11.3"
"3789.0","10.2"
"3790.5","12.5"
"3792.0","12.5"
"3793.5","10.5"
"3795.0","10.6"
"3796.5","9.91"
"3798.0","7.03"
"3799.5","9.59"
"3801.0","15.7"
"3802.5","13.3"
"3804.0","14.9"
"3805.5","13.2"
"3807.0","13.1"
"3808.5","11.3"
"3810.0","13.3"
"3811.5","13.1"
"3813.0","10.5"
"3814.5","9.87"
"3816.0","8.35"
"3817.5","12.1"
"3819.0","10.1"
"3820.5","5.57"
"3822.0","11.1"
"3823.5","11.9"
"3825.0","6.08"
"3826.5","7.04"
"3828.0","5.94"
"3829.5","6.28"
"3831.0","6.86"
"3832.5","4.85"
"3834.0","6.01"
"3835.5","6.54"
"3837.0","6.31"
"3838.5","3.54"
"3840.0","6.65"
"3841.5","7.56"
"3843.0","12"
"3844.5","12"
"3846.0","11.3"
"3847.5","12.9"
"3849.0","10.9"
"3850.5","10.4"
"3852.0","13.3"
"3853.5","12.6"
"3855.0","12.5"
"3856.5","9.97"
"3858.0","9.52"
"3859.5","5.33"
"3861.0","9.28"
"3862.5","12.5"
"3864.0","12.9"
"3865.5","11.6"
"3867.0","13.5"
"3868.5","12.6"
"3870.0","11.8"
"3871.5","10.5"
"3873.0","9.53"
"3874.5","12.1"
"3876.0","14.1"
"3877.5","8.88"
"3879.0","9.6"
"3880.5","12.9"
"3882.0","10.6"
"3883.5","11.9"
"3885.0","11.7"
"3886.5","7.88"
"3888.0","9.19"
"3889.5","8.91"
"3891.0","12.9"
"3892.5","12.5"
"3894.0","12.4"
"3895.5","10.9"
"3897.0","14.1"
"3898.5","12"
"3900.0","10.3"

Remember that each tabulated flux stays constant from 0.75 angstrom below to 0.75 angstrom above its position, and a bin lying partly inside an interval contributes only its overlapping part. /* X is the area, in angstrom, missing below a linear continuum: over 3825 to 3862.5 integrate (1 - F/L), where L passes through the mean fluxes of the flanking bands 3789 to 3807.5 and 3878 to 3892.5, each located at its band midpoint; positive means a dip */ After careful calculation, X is 8.2 angstrom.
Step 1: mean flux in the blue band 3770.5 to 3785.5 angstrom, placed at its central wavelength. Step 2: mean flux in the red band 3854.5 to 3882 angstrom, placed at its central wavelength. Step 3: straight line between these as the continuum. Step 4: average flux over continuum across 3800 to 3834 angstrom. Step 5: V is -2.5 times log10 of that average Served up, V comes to 0.269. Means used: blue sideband 14.2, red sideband 11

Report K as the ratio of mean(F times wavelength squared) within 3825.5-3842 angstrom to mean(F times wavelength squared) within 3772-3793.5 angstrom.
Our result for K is 0.47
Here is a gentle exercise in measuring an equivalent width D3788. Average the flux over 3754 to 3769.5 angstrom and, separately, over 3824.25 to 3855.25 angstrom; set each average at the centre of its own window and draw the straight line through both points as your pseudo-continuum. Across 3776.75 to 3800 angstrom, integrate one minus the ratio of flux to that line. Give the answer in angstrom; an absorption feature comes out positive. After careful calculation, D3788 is -4.72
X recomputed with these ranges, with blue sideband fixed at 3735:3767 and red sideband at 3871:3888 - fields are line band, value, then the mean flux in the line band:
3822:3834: 3.61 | 7.19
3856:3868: 0.01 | 10.6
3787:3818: -4.75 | 11.6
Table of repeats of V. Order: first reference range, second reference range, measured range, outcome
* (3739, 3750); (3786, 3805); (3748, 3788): -0.16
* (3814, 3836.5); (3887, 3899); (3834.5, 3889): -0.06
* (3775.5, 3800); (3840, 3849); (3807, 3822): 0.09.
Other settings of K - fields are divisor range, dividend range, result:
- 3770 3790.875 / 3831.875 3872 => 0.77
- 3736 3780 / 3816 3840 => 0.71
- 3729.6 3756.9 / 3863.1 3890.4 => 1.32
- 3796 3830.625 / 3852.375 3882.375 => 1.11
